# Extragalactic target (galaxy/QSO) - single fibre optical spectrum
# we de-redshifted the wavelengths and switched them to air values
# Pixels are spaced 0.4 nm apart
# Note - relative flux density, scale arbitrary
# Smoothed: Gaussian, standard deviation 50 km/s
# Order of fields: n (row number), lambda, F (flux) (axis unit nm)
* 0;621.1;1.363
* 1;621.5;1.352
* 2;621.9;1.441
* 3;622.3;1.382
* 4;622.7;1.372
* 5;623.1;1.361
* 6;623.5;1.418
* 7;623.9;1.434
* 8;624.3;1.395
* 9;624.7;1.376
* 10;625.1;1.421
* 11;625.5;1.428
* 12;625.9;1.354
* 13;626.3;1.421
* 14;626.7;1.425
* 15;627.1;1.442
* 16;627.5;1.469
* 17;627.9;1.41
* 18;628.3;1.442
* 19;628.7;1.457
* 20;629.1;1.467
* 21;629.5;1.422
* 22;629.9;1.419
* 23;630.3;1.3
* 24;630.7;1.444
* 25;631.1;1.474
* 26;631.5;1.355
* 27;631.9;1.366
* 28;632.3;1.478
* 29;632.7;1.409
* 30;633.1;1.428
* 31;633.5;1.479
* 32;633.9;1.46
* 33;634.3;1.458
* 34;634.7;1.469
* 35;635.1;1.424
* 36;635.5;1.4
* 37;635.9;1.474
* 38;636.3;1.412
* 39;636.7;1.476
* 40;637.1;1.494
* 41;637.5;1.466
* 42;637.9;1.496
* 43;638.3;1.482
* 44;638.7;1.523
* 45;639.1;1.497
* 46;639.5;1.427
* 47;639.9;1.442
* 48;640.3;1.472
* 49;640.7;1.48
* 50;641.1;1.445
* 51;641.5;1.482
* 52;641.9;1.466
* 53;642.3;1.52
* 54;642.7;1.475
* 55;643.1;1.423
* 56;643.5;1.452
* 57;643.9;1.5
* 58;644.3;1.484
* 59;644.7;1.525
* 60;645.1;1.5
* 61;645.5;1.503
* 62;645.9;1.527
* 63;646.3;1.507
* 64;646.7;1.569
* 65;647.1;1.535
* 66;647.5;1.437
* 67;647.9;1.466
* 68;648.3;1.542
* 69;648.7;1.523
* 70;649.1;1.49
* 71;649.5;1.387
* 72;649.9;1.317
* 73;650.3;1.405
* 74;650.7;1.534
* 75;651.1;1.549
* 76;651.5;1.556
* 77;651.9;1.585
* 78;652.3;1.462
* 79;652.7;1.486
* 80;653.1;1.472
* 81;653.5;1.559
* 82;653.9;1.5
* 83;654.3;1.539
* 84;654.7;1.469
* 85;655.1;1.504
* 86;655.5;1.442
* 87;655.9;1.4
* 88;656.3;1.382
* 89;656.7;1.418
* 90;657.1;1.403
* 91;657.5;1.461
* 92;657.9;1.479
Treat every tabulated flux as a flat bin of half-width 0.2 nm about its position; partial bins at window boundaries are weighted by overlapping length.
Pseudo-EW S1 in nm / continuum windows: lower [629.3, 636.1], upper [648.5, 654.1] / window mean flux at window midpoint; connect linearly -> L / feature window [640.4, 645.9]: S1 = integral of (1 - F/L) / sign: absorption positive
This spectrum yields -0.08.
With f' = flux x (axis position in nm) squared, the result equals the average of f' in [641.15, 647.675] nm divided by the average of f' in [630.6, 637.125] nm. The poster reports 1.1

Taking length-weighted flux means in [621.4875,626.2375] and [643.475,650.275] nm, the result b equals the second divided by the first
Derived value 1.06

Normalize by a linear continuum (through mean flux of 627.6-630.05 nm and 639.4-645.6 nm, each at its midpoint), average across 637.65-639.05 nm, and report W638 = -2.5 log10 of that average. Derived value -0.03 mag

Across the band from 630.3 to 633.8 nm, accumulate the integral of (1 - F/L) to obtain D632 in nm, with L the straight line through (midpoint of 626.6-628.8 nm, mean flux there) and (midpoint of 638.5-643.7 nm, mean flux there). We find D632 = 0.066 nm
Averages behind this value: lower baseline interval 1.44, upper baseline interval 1.47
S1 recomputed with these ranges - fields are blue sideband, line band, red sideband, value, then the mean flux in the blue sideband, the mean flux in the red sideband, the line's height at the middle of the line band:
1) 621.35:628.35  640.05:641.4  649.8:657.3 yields -0.02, 1.41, 1.47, 1.44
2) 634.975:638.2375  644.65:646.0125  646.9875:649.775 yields -0.04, 1.46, 1.48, 1.47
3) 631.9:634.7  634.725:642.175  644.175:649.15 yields 0.03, 1.45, 1.51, 1.47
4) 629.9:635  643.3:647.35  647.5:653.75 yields -0.11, 1.43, 1.49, 1.47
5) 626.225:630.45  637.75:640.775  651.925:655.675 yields -0.04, 1.43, 1.5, 1.46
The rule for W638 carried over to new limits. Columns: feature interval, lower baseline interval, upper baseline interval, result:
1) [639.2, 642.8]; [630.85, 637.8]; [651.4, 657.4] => -0.01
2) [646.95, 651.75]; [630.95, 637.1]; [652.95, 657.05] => -0.01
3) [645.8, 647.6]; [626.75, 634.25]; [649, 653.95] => -0.03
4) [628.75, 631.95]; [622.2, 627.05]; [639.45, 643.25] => 0.01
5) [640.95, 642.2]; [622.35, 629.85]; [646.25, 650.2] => -0.01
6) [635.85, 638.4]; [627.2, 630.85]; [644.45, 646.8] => 0.00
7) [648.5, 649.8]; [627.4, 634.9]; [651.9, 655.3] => 0.03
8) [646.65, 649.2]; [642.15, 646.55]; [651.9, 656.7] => -0.01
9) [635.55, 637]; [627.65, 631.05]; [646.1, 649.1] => 0.00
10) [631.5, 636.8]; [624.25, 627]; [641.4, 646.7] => 0.01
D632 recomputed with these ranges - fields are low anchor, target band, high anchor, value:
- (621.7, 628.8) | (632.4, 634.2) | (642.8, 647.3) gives 0.003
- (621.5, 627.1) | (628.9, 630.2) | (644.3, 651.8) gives -0.003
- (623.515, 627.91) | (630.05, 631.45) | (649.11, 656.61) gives 0.026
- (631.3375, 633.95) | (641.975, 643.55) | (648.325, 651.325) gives -0.023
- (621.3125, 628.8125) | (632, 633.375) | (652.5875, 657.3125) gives -0.011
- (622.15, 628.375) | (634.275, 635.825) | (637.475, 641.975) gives 0.015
